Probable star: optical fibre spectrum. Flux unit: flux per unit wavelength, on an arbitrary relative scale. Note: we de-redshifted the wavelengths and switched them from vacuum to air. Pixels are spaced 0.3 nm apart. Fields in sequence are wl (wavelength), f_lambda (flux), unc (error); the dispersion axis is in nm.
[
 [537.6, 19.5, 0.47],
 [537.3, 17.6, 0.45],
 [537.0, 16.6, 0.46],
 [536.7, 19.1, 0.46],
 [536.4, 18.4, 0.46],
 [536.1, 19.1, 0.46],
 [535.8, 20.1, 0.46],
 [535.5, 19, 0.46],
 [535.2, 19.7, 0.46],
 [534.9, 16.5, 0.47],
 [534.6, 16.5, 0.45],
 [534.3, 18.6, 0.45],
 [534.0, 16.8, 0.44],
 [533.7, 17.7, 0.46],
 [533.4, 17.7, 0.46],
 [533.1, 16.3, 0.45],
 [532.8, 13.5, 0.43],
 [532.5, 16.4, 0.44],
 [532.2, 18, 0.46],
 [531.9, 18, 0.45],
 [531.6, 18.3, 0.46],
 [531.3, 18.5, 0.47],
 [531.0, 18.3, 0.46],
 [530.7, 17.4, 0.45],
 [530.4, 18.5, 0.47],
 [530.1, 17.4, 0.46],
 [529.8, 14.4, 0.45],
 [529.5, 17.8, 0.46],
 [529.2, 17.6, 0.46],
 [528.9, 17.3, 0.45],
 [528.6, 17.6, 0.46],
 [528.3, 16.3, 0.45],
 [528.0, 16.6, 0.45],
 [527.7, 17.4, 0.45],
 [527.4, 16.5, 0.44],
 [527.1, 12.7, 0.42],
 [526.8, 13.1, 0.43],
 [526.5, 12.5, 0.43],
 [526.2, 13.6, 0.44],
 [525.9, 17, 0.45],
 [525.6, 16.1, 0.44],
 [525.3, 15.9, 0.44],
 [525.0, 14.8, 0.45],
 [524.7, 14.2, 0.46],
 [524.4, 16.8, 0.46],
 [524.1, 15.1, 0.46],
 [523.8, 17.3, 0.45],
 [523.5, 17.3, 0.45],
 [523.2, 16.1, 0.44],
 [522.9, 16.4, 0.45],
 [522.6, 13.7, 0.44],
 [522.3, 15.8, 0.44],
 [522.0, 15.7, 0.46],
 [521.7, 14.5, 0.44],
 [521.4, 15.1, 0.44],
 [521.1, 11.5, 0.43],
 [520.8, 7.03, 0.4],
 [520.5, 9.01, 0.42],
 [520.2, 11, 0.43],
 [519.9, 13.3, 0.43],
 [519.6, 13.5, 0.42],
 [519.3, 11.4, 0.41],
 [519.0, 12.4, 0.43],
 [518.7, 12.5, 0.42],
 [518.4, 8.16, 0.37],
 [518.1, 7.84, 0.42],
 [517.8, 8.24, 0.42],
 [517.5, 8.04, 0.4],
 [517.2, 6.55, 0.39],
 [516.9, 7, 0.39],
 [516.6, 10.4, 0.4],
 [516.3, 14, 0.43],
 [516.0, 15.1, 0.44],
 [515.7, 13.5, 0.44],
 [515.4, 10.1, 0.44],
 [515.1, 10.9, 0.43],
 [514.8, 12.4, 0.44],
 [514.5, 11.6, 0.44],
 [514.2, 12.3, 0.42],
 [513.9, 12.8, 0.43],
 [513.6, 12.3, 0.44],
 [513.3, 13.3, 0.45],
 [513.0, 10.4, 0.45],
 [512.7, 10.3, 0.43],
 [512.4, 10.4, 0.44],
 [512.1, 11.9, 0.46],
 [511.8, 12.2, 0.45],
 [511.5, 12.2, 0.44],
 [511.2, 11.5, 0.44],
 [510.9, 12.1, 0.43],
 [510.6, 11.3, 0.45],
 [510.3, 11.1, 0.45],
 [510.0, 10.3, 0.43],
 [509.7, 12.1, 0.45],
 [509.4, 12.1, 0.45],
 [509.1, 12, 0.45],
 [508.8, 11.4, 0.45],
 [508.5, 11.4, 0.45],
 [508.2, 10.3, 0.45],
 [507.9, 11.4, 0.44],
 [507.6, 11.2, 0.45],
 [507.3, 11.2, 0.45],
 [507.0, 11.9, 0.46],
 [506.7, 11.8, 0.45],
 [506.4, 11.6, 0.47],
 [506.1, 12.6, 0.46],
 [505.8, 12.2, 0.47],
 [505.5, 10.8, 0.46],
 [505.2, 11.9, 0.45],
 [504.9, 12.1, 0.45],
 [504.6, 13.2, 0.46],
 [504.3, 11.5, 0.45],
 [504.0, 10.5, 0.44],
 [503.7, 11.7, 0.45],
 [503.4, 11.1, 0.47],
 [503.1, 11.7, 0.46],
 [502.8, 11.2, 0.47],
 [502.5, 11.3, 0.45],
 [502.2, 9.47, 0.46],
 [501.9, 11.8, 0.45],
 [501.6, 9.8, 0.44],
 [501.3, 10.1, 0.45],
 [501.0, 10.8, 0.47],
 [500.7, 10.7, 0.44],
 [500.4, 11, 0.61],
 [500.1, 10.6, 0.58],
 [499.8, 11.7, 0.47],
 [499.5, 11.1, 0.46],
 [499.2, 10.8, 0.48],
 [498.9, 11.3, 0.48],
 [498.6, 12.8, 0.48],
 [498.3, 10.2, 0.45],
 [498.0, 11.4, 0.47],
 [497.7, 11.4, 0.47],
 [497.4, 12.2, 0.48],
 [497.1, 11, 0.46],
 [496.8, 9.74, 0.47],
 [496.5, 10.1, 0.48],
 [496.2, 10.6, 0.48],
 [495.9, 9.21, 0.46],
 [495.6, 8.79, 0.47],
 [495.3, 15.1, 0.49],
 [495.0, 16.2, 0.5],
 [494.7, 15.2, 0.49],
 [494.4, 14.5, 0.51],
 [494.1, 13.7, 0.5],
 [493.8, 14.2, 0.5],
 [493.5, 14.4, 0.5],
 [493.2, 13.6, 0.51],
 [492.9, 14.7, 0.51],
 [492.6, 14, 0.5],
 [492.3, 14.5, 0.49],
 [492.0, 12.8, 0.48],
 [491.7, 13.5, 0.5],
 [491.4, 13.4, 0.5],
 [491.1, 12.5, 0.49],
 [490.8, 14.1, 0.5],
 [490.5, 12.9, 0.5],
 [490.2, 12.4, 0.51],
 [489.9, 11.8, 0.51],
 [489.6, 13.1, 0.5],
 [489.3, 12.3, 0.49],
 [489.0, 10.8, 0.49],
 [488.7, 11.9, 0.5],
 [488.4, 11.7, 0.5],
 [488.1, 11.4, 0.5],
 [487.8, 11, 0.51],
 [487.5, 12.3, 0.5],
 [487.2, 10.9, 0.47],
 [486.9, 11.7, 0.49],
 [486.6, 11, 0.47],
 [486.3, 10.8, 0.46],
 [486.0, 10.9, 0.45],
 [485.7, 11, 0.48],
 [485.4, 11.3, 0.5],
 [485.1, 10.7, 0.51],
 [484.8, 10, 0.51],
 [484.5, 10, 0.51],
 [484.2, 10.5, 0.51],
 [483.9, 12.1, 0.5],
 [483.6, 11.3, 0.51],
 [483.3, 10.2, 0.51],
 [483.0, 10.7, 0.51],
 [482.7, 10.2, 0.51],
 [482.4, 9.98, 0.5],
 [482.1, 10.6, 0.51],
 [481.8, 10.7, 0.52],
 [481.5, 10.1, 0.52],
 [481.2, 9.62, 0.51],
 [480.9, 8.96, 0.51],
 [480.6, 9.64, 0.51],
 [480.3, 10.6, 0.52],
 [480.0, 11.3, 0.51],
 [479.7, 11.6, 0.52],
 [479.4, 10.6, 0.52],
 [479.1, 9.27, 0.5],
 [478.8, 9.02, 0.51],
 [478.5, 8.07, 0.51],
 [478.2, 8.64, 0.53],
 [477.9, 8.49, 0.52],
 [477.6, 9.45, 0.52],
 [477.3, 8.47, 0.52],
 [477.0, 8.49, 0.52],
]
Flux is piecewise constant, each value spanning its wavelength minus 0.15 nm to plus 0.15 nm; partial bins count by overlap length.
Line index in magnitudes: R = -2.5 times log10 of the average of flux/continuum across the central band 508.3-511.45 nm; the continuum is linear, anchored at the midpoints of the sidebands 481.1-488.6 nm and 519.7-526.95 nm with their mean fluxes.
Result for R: 0.14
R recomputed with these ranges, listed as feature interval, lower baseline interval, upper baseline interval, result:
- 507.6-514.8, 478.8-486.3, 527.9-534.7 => 0.24 mag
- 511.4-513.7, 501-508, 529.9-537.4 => 0.14 mag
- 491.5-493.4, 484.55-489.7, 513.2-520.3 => -0.22 mag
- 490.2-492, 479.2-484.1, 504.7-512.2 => -0.21 mag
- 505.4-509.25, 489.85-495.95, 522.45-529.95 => 0.25 mag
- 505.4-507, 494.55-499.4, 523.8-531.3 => 0.10 mag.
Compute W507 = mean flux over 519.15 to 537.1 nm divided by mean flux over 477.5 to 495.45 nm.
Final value 1.4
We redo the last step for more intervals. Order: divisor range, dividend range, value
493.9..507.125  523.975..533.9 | 1.41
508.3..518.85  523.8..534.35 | 1.47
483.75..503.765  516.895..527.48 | 1.10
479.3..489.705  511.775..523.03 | 1.07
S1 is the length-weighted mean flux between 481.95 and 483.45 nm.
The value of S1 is 10.3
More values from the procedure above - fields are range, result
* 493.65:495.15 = 14.8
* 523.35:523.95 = 17.3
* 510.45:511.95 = 11.9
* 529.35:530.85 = 17.1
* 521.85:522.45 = 15.8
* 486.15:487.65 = 11.3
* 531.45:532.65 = 17.7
